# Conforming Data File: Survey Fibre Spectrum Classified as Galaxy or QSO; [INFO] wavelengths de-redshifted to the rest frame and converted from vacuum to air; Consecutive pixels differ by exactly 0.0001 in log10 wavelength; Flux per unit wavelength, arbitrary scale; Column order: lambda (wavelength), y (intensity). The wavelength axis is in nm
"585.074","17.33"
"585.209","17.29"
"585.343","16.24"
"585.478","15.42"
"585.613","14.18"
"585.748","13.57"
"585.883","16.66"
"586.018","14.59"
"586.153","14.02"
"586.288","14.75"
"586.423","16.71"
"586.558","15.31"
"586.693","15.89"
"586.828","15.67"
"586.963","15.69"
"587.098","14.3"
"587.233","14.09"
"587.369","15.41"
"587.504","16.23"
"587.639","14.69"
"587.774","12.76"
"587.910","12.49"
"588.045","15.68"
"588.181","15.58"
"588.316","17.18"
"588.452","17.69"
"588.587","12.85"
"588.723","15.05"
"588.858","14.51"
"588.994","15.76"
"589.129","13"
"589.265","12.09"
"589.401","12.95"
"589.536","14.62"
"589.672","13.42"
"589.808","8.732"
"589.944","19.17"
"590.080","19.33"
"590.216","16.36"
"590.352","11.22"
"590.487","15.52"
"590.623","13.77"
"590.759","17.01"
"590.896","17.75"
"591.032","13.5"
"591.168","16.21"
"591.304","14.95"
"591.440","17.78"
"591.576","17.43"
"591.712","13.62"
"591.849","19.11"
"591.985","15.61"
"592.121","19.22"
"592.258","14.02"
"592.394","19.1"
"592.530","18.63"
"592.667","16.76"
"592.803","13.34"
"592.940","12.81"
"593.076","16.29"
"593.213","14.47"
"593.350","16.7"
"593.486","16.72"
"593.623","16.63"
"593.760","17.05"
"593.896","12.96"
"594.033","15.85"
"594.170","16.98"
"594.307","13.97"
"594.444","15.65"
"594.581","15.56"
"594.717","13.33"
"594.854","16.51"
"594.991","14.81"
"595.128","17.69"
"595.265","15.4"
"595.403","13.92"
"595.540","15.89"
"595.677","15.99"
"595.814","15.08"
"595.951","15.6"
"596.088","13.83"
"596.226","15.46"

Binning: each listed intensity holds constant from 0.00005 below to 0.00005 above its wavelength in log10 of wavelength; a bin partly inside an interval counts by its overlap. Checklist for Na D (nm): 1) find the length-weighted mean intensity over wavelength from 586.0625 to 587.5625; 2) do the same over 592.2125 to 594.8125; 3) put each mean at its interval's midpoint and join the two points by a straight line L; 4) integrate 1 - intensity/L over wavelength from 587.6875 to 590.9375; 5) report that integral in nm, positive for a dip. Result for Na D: 0.14 nm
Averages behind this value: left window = 15.3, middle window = 14.7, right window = 15.6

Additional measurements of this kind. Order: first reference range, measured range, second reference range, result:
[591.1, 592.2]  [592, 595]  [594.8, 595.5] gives 0.06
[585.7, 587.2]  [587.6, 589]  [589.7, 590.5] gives 0.02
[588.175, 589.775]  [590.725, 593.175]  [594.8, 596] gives -0.21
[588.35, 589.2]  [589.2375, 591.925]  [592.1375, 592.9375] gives 0.05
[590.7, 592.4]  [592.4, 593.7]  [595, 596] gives 0.01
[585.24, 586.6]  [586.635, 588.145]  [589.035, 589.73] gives -0.04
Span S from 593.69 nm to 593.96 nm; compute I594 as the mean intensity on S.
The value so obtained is 15.1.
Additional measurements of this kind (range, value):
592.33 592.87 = 17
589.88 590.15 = 19.2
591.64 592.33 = 16.3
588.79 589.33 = 13.9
